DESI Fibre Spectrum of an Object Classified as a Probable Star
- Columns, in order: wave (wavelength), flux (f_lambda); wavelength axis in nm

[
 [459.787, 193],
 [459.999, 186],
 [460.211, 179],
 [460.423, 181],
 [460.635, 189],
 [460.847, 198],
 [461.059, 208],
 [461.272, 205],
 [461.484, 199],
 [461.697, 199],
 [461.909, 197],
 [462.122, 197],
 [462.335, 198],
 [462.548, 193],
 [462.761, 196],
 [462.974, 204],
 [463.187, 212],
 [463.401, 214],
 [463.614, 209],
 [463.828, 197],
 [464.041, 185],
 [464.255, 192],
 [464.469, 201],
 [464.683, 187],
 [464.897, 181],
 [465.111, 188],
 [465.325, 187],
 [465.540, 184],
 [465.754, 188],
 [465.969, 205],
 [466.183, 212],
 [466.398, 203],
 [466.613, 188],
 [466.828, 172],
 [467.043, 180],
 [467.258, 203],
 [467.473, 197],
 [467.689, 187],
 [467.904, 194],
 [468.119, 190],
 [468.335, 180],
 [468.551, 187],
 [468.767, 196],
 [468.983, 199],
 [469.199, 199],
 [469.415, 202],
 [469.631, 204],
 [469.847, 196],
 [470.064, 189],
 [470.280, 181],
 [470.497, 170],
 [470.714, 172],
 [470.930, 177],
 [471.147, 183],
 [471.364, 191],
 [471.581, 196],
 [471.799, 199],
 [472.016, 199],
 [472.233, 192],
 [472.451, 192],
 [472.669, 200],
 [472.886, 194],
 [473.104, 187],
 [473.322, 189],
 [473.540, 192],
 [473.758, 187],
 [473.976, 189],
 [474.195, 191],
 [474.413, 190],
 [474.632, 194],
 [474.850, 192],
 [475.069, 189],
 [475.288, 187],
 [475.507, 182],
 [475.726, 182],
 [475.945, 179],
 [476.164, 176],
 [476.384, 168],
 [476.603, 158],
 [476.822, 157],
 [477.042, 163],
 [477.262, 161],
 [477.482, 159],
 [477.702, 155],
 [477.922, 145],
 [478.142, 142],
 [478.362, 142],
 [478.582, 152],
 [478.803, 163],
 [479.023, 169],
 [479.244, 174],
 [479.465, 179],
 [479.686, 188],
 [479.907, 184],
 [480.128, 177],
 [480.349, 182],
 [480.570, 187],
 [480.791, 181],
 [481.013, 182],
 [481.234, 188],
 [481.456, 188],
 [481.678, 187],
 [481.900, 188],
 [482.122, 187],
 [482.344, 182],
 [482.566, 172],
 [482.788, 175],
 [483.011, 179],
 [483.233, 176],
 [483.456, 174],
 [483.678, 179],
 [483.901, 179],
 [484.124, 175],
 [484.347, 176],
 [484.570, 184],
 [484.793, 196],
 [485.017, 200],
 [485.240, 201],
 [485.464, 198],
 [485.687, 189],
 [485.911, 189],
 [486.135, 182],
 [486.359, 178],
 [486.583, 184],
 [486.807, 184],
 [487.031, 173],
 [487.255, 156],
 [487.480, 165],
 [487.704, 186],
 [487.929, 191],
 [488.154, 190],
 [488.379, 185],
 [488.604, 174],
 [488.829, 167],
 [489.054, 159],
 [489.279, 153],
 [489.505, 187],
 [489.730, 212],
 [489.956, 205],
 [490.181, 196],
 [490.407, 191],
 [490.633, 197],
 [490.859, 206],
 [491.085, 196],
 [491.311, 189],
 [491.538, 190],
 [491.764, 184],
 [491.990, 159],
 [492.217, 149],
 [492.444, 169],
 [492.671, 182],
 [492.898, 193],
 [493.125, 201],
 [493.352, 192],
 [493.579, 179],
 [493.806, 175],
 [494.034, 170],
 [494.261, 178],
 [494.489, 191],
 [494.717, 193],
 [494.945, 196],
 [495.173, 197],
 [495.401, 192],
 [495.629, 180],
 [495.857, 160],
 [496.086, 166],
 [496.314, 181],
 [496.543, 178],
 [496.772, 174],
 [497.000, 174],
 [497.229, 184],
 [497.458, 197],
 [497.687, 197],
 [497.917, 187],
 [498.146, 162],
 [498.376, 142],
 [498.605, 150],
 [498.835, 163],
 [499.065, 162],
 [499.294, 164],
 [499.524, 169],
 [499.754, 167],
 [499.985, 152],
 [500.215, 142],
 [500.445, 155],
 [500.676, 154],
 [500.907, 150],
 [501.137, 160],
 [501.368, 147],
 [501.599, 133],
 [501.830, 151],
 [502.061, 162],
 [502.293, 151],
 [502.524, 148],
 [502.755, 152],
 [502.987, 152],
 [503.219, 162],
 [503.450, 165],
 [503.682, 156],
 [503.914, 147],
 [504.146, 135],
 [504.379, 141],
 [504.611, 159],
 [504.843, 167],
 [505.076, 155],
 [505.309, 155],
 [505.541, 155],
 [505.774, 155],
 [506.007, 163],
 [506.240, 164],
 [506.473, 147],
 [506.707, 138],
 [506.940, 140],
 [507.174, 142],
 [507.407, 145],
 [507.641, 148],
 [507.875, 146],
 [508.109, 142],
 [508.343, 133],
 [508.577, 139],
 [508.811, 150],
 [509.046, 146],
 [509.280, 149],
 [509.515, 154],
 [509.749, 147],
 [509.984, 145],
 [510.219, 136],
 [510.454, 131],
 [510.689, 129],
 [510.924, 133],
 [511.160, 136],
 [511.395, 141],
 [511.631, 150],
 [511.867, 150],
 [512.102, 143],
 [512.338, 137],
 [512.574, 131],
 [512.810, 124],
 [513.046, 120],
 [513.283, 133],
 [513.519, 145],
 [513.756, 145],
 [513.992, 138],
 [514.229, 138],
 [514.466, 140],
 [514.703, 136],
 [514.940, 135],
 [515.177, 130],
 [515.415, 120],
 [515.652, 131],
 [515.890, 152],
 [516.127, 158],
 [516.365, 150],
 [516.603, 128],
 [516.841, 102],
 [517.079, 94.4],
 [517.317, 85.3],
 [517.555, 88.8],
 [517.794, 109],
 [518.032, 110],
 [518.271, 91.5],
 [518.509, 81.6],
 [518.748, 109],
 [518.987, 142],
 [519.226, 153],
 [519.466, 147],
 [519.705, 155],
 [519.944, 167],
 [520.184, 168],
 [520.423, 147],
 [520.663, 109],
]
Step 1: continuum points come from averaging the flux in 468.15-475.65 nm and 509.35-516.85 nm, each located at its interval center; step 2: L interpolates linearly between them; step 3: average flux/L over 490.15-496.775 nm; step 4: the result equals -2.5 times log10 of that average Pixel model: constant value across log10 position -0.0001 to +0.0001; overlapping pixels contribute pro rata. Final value -0.130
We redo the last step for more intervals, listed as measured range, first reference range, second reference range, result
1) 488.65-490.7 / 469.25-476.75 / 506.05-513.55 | -0.11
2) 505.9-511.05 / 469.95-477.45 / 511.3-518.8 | -0.06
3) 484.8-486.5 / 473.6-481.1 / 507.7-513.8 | -0.16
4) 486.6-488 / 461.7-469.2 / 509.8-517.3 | -0.06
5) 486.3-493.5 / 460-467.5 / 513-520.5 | -0.13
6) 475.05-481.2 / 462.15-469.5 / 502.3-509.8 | 0.07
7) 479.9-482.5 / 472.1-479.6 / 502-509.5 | -0.08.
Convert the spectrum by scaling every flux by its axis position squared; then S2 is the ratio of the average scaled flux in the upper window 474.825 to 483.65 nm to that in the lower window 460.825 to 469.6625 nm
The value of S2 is 0.94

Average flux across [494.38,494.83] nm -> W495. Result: 192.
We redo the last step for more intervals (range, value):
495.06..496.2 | 179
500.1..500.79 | 150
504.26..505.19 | 155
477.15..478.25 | 152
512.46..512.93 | 128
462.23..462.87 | 196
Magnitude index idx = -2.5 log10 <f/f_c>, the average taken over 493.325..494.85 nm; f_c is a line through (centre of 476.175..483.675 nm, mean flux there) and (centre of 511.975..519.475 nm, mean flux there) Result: -0.18 mag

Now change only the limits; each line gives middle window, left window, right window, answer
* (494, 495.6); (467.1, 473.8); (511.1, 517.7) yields -0.193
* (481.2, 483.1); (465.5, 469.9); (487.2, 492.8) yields 0.020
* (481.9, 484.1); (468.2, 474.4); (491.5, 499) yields 0.035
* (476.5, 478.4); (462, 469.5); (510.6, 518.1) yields 0.163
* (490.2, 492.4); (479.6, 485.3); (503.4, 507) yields -0.080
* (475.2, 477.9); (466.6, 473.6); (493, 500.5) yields 0.114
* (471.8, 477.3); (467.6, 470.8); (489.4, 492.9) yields 0.030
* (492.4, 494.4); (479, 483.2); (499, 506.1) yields -0.104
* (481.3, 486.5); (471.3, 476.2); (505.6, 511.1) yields -0.045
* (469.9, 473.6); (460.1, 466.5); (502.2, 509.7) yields -0.008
